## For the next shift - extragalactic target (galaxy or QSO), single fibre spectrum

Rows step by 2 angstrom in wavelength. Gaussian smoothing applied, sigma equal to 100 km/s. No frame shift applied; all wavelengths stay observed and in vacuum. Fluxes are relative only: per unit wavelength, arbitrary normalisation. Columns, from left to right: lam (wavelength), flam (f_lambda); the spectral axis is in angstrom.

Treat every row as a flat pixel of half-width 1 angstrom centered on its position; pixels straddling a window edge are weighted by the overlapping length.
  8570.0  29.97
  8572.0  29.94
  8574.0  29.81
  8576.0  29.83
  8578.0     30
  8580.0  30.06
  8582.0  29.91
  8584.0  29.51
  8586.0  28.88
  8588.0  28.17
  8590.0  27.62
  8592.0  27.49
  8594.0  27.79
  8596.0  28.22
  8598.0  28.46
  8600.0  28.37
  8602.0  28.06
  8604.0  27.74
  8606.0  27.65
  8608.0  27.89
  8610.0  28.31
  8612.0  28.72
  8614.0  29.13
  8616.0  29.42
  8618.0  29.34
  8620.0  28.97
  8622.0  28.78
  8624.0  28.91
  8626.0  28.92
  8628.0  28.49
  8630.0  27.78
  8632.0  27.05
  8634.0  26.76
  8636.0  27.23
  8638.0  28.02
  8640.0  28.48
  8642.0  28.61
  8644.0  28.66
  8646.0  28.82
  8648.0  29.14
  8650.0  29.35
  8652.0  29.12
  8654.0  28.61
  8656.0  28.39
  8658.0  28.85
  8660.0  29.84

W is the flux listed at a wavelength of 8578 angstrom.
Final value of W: 30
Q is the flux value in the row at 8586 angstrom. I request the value 28.88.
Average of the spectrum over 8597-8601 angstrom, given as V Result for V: 28.4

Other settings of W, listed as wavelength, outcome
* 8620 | 28.97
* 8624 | 28.91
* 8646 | 28.82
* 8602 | 28.06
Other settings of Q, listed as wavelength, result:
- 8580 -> 30.06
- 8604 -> 27.74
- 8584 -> 29.51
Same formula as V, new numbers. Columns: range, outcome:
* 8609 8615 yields 28.7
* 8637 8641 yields 28.2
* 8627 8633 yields 27.8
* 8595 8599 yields 28.3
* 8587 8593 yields 27.8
